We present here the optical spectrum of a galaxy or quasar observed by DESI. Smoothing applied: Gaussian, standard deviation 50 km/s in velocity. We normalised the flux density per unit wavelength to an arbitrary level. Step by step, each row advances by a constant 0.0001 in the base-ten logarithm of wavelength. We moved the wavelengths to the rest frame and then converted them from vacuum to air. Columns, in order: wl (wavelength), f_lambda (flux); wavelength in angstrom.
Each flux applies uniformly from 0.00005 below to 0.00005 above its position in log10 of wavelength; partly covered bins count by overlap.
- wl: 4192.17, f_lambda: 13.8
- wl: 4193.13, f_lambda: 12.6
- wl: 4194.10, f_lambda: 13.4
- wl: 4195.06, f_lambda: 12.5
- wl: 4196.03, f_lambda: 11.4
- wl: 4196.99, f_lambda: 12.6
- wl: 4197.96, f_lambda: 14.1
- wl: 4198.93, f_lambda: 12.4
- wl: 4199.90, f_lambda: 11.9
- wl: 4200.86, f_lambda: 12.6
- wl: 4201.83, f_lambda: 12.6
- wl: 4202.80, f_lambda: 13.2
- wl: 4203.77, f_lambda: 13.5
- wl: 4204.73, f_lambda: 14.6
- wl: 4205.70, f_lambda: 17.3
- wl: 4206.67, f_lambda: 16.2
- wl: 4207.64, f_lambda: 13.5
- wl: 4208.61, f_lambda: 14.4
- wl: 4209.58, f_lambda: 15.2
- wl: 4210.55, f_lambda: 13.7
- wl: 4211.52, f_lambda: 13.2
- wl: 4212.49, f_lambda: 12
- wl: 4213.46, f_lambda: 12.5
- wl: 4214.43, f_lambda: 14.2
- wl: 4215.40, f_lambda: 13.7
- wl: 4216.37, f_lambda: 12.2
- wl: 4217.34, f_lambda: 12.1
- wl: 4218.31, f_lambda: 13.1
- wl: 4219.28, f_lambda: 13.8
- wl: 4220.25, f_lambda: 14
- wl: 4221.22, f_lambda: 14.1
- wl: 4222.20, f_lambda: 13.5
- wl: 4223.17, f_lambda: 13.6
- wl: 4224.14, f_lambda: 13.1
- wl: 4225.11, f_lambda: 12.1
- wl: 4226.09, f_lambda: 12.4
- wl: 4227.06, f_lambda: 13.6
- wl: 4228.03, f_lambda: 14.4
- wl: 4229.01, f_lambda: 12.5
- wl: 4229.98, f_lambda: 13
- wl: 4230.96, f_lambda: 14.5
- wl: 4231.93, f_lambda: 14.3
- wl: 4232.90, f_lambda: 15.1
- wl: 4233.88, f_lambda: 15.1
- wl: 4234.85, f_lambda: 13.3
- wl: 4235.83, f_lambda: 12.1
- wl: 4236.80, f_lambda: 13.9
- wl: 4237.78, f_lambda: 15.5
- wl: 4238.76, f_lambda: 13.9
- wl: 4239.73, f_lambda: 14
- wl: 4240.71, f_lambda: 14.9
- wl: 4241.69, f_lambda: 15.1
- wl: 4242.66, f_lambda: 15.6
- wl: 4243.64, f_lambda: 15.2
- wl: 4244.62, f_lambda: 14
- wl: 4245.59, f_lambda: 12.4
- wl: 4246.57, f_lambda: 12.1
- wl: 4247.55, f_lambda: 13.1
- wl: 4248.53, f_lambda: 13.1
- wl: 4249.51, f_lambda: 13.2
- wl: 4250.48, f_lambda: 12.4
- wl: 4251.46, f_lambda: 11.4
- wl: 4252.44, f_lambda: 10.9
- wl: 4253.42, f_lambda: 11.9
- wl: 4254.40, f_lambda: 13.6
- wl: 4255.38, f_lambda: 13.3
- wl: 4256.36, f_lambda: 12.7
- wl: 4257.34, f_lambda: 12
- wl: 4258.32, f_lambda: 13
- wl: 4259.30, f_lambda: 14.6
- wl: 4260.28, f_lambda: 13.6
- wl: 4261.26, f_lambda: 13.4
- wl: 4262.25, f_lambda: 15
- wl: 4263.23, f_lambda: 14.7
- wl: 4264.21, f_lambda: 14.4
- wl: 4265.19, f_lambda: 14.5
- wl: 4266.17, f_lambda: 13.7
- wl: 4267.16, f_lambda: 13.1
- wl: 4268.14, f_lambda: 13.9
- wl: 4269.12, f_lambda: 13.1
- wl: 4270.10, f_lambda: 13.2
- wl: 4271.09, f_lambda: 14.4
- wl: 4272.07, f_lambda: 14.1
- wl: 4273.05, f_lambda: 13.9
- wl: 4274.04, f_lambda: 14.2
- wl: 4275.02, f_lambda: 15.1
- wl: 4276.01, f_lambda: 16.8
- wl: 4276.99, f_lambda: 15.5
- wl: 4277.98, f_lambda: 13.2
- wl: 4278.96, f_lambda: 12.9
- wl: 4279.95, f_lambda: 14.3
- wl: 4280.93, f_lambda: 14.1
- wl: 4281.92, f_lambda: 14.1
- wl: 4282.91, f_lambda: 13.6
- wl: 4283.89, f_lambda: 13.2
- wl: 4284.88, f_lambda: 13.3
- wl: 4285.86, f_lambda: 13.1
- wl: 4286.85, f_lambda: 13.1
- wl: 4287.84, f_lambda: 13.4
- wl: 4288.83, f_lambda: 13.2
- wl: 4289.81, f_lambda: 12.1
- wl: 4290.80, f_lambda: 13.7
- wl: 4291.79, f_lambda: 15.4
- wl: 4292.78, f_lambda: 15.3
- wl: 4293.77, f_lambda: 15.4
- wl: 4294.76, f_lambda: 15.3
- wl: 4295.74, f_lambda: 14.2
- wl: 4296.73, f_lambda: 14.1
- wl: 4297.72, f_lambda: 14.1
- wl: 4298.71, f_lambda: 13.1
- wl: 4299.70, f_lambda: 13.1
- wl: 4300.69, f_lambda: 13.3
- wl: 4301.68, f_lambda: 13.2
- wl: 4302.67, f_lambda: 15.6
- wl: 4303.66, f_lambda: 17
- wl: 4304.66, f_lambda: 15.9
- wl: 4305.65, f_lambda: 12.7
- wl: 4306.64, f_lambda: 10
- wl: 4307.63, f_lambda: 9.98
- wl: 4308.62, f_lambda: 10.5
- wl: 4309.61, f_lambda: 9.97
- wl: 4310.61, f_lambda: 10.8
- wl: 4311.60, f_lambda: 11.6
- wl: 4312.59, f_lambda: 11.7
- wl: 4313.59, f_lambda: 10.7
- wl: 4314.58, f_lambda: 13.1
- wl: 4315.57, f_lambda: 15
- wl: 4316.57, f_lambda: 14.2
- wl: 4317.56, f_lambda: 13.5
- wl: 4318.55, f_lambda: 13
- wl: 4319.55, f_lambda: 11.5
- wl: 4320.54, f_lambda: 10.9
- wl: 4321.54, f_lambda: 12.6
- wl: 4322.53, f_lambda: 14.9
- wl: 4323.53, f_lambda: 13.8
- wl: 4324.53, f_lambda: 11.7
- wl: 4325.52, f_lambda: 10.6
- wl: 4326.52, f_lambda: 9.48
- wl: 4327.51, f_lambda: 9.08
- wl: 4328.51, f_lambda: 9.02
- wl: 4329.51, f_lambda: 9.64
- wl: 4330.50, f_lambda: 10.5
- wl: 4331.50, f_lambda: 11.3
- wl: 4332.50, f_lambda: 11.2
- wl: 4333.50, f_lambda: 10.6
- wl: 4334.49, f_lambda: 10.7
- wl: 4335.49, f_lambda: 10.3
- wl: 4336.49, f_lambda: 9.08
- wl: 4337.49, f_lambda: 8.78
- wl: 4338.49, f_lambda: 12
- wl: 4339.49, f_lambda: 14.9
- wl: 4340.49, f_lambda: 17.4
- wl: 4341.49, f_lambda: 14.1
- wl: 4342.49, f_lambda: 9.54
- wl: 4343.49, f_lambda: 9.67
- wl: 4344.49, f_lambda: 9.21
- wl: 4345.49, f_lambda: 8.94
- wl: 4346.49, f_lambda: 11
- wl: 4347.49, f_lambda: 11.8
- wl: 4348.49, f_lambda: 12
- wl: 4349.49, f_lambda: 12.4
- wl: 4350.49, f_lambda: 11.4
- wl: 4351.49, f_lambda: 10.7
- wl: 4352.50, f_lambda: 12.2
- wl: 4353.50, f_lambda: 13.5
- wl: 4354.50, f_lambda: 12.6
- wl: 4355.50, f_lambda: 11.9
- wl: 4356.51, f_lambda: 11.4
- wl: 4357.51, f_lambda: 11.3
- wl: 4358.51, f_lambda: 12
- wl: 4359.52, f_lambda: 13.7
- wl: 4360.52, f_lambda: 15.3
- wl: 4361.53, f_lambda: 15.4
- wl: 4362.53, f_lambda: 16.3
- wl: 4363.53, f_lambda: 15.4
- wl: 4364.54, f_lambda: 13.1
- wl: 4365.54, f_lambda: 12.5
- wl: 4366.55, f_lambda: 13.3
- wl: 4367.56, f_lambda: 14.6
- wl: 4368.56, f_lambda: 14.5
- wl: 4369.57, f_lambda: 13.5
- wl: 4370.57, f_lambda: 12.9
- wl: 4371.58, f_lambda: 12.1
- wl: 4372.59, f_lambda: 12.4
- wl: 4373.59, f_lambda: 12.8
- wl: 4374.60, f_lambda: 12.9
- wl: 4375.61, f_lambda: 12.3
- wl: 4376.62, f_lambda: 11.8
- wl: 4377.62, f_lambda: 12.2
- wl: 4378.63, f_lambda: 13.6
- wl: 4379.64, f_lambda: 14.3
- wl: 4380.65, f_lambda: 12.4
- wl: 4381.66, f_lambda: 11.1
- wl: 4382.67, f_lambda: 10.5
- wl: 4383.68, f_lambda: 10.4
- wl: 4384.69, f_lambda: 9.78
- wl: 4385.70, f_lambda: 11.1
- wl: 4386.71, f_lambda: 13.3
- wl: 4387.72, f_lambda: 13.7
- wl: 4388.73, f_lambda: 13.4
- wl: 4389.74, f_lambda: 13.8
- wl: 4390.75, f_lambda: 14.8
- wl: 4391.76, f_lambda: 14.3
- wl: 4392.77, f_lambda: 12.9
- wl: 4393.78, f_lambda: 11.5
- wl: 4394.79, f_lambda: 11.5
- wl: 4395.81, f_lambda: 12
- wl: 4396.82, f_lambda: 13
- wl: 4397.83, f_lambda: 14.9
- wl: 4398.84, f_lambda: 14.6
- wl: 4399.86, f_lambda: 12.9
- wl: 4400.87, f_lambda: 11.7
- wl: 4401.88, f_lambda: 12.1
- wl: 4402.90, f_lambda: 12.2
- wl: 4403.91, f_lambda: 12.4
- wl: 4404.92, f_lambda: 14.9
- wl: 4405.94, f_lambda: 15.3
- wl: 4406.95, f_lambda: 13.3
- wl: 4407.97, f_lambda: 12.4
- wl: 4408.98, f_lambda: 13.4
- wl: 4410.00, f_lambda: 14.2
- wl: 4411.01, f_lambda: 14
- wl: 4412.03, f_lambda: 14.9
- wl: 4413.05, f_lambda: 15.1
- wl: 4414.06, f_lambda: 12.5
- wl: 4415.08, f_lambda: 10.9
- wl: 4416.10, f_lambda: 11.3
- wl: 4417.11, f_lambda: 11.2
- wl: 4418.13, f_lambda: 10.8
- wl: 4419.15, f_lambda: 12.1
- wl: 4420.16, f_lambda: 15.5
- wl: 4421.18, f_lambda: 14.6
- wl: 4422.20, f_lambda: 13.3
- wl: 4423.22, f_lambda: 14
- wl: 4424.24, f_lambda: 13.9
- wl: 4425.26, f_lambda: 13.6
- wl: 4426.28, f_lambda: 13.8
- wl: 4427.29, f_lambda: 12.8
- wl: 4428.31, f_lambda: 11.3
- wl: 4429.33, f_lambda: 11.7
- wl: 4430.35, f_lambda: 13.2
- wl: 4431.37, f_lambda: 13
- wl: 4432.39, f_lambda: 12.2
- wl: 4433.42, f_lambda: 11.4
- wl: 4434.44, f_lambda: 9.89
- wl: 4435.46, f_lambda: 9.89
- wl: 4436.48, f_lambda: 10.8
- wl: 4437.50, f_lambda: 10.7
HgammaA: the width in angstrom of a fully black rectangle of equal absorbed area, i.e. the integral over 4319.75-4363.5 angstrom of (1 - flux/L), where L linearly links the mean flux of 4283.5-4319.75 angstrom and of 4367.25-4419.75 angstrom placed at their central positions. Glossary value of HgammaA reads 4.2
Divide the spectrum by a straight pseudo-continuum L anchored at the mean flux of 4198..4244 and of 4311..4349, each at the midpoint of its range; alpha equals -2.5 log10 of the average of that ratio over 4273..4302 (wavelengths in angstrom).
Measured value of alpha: -0.13 mag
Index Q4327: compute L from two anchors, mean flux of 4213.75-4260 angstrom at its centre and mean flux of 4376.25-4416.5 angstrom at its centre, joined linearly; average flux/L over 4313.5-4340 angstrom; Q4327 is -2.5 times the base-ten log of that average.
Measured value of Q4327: 0.14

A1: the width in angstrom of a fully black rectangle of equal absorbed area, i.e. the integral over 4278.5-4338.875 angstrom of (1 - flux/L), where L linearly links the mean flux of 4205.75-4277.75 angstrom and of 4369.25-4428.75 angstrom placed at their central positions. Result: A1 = 3.85 angstrom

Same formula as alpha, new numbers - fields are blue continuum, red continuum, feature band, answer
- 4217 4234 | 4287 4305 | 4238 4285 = 0.016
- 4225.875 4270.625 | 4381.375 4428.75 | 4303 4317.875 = 0.073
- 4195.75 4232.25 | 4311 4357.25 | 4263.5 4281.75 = -0.128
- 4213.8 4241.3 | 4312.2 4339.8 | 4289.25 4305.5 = -0.184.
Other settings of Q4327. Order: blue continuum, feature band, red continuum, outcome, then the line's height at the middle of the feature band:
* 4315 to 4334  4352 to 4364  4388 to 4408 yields -0.09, 12.4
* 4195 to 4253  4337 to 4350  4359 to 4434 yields 0.13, 13.2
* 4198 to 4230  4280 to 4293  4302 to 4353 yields -0.11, 12.4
